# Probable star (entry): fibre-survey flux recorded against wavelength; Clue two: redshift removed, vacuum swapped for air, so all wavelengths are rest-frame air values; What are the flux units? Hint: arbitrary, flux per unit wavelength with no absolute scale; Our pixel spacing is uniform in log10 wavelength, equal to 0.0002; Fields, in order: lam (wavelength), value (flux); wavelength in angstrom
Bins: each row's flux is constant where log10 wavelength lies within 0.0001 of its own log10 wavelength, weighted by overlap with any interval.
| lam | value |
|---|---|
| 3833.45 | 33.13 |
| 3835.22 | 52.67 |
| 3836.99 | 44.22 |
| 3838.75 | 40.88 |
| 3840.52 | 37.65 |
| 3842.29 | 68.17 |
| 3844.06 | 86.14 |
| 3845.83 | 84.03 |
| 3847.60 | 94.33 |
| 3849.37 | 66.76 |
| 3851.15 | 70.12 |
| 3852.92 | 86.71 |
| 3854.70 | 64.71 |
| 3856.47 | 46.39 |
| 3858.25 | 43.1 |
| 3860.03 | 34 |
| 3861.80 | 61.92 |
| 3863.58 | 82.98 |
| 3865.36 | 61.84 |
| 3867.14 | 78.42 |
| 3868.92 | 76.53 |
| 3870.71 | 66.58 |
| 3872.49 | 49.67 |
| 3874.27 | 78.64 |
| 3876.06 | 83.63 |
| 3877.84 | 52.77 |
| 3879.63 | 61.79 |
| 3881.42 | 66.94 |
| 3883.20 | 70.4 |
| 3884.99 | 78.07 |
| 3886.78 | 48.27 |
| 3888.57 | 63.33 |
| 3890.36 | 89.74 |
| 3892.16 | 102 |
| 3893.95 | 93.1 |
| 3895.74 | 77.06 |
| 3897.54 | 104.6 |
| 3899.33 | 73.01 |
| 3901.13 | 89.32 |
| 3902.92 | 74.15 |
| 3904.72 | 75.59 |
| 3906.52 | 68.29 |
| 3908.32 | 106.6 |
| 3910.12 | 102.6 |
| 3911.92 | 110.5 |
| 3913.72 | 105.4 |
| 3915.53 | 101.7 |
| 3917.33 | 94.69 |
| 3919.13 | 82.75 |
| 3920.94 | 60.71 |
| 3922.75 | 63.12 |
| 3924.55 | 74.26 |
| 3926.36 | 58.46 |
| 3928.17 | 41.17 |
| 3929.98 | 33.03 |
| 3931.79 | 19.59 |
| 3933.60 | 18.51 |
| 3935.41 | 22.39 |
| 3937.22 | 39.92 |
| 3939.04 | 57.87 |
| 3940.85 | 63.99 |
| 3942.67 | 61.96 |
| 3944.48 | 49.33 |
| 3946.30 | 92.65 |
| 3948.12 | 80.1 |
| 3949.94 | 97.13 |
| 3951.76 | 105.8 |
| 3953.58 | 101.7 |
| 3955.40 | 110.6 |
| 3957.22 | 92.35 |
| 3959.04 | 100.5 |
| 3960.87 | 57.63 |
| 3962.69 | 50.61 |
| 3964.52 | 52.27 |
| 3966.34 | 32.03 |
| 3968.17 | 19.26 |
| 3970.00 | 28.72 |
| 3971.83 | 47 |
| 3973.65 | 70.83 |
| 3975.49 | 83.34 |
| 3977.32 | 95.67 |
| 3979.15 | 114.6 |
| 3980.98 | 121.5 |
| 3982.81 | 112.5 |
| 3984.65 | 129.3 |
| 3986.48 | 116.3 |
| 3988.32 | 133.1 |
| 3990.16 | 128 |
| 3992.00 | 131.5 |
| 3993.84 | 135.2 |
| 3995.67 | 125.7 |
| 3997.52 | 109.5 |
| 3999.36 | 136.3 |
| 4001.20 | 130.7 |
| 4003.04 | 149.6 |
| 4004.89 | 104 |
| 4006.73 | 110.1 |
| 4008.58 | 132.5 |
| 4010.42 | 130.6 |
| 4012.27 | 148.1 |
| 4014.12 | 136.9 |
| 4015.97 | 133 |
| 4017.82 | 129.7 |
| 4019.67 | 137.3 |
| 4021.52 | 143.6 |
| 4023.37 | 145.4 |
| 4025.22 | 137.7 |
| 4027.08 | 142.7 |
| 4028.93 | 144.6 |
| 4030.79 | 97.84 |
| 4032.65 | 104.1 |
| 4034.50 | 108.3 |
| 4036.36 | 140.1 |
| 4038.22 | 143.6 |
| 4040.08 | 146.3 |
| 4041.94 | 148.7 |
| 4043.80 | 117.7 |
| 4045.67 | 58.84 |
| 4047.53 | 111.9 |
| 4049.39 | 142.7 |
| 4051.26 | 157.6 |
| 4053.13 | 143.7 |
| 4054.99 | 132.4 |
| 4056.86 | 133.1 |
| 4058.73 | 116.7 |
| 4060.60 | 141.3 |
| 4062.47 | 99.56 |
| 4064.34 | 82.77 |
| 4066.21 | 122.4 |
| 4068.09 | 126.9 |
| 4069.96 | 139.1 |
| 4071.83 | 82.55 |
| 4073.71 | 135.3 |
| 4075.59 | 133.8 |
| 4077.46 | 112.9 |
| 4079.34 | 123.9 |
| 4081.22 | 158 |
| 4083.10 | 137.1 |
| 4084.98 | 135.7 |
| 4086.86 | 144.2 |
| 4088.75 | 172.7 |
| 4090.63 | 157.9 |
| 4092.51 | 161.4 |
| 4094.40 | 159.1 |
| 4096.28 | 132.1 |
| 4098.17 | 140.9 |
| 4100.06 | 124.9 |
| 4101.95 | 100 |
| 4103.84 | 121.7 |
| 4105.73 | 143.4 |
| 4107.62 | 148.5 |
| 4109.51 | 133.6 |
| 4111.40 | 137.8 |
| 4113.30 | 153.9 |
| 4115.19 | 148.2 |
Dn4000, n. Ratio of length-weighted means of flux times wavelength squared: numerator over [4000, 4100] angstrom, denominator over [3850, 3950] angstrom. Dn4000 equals 2.0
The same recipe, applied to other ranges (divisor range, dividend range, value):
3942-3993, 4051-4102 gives 1.62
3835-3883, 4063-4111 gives 2.30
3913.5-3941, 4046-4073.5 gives 2.29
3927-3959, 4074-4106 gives 2.29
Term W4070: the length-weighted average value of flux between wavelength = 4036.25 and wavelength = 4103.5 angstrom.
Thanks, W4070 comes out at 131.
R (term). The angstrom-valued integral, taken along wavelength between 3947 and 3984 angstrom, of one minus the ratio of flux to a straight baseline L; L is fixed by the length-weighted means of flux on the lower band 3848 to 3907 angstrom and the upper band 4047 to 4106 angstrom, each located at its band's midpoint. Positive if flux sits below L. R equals 7.12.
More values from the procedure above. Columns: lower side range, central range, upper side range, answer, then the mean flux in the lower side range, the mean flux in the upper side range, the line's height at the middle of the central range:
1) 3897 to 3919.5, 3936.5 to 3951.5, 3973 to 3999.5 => 4.8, 91.5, 116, 103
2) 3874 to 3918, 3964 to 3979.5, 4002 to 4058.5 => 7.3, 82.9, 130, 110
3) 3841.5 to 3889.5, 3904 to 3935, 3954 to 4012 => 4.2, 67.6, 100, 82.7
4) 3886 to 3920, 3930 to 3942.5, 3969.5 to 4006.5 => 7.6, 87.7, 111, 96.9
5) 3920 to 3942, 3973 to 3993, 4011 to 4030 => -2.4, 46.3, 139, 100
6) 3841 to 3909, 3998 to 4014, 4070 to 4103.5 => -2.6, 72.9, 136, 112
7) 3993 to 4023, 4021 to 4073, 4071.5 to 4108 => 3.3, 131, 137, 134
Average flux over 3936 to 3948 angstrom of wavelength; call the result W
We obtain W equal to 61.2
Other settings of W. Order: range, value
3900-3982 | 71.8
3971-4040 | 123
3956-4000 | 92.6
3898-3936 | 71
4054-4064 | 122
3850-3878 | 65.2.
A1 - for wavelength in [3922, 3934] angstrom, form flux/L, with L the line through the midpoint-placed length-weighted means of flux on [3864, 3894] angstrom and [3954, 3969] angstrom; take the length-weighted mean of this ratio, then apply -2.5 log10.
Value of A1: 0.46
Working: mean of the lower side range 71.4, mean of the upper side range 65.9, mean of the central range 44.8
